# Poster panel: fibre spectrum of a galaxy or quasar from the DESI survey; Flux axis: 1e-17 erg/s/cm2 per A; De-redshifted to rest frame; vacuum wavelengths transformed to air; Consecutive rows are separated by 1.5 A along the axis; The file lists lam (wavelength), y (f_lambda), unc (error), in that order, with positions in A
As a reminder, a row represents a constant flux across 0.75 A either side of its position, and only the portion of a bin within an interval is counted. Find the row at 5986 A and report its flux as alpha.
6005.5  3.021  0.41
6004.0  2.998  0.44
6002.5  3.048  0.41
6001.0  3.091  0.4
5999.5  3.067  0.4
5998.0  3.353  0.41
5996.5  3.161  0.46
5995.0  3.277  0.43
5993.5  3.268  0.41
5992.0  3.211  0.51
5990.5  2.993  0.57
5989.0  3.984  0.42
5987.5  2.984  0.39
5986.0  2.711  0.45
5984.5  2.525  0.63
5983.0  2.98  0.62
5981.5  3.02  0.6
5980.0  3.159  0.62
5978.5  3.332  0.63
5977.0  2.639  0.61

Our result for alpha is 2.711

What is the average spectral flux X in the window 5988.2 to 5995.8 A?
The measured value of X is 3.34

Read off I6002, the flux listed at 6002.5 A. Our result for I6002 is 3.048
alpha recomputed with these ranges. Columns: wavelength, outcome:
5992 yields 3.211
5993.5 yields 3.268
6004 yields 2.998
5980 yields 3.159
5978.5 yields 3.332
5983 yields 2.98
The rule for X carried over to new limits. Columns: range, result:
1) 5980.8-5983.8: 2.99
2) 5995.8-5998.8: 3.26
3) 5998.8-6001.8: 3.08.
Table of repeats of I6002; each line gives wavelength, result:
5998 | 3.353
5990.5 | 2.993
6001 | 3.091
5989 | 3.984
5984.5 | 2.525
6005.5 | 3.021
